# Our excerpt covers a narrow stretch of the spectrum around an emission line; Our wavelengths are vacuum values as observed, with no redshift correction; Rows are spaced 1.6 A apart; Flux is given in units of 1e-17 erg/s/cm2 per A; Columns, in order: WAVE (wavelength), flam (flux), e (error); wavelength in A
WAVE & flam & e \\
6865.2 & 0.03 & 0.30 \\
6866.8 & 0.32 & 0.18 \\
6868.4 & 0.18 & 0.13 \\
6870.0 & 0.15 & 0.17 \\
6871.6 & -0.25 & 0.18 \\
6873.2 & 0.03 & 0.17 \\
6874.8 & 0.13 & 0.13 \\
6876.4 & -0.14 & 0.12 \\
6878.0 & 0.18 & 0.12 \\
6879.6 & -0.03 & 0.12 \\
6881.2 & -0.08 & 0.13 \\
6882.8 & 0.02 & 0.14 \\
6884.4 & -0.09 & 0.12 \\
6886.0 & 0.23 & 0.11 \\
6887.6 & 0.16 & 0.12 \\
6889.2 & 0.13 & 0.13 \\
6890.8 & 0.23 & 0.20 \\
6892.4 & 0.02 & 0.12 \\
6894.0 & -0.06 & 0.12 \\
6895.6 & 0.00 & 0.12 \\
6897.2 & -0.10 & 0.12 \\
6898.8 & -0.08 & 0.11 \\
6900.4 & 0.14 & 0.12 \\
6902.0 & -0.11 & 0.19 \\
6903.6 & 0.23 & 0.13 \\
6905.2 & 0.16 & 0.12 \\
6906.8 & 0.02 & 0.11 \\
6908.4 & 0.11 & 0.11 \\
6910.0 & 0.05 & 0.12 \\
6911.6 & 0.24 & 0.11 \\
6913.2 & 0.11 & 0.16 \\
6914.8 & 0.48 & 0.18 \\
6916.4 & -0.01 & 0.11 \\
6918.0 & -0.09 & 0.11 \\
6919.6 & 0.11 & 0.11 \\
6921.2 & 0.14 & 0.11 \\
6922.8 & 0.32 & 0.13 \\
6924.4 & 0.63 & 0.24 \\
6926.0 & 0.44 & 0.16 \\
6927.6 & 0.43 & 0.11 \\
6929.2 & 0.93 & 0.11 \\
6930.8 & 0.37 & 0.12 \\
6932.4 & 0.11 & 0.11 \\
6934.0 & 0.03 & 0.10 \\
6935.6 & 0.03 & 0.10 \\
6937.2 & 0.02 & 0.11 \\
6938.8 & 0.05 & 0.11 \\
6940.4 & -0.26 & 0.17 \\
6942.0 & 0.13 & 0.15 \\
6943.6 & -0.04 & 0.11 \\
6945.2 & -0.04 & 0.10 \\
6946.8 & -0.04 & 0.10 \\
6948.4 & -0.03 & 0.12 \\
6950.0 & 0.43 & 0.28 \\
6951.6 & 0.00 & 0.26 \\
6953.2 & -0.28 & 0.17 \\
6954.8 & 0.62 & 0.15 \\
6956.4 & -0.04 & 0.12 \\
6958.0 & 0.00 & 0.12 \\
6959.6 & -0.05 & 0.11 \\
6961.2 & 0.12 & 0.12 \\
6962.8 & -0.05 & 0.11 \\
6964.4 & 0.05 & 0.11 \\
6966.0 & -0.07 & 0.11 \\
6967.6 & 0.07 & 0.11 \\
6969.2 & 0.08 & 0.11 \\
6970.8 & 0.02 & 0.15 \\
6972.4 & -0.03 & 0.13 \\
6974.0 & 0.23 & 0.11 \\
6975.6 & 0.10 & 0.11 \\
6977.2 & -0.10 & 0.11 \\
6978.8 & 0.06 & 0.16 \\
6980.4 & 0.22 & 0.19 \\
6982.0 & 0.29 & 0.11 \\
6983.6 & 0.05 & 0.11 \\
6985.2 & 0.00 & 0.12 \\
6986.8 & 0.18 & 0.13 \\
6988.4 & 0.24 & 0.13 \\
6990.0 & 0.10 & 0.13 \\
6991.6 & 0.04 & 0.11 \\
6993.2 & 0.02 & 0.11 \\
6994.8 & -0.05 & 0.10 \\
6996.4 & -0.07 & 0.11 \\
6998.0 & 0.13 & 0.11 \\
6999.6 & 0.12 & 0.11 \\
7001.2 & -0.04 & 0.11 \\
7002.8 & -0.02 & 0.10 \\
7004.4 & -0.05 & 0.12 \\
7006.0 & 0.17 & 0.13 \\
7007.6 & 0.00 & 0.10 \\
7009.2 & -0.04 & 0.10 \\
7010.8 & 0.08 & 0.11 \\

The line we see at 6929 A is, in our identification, [O II]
